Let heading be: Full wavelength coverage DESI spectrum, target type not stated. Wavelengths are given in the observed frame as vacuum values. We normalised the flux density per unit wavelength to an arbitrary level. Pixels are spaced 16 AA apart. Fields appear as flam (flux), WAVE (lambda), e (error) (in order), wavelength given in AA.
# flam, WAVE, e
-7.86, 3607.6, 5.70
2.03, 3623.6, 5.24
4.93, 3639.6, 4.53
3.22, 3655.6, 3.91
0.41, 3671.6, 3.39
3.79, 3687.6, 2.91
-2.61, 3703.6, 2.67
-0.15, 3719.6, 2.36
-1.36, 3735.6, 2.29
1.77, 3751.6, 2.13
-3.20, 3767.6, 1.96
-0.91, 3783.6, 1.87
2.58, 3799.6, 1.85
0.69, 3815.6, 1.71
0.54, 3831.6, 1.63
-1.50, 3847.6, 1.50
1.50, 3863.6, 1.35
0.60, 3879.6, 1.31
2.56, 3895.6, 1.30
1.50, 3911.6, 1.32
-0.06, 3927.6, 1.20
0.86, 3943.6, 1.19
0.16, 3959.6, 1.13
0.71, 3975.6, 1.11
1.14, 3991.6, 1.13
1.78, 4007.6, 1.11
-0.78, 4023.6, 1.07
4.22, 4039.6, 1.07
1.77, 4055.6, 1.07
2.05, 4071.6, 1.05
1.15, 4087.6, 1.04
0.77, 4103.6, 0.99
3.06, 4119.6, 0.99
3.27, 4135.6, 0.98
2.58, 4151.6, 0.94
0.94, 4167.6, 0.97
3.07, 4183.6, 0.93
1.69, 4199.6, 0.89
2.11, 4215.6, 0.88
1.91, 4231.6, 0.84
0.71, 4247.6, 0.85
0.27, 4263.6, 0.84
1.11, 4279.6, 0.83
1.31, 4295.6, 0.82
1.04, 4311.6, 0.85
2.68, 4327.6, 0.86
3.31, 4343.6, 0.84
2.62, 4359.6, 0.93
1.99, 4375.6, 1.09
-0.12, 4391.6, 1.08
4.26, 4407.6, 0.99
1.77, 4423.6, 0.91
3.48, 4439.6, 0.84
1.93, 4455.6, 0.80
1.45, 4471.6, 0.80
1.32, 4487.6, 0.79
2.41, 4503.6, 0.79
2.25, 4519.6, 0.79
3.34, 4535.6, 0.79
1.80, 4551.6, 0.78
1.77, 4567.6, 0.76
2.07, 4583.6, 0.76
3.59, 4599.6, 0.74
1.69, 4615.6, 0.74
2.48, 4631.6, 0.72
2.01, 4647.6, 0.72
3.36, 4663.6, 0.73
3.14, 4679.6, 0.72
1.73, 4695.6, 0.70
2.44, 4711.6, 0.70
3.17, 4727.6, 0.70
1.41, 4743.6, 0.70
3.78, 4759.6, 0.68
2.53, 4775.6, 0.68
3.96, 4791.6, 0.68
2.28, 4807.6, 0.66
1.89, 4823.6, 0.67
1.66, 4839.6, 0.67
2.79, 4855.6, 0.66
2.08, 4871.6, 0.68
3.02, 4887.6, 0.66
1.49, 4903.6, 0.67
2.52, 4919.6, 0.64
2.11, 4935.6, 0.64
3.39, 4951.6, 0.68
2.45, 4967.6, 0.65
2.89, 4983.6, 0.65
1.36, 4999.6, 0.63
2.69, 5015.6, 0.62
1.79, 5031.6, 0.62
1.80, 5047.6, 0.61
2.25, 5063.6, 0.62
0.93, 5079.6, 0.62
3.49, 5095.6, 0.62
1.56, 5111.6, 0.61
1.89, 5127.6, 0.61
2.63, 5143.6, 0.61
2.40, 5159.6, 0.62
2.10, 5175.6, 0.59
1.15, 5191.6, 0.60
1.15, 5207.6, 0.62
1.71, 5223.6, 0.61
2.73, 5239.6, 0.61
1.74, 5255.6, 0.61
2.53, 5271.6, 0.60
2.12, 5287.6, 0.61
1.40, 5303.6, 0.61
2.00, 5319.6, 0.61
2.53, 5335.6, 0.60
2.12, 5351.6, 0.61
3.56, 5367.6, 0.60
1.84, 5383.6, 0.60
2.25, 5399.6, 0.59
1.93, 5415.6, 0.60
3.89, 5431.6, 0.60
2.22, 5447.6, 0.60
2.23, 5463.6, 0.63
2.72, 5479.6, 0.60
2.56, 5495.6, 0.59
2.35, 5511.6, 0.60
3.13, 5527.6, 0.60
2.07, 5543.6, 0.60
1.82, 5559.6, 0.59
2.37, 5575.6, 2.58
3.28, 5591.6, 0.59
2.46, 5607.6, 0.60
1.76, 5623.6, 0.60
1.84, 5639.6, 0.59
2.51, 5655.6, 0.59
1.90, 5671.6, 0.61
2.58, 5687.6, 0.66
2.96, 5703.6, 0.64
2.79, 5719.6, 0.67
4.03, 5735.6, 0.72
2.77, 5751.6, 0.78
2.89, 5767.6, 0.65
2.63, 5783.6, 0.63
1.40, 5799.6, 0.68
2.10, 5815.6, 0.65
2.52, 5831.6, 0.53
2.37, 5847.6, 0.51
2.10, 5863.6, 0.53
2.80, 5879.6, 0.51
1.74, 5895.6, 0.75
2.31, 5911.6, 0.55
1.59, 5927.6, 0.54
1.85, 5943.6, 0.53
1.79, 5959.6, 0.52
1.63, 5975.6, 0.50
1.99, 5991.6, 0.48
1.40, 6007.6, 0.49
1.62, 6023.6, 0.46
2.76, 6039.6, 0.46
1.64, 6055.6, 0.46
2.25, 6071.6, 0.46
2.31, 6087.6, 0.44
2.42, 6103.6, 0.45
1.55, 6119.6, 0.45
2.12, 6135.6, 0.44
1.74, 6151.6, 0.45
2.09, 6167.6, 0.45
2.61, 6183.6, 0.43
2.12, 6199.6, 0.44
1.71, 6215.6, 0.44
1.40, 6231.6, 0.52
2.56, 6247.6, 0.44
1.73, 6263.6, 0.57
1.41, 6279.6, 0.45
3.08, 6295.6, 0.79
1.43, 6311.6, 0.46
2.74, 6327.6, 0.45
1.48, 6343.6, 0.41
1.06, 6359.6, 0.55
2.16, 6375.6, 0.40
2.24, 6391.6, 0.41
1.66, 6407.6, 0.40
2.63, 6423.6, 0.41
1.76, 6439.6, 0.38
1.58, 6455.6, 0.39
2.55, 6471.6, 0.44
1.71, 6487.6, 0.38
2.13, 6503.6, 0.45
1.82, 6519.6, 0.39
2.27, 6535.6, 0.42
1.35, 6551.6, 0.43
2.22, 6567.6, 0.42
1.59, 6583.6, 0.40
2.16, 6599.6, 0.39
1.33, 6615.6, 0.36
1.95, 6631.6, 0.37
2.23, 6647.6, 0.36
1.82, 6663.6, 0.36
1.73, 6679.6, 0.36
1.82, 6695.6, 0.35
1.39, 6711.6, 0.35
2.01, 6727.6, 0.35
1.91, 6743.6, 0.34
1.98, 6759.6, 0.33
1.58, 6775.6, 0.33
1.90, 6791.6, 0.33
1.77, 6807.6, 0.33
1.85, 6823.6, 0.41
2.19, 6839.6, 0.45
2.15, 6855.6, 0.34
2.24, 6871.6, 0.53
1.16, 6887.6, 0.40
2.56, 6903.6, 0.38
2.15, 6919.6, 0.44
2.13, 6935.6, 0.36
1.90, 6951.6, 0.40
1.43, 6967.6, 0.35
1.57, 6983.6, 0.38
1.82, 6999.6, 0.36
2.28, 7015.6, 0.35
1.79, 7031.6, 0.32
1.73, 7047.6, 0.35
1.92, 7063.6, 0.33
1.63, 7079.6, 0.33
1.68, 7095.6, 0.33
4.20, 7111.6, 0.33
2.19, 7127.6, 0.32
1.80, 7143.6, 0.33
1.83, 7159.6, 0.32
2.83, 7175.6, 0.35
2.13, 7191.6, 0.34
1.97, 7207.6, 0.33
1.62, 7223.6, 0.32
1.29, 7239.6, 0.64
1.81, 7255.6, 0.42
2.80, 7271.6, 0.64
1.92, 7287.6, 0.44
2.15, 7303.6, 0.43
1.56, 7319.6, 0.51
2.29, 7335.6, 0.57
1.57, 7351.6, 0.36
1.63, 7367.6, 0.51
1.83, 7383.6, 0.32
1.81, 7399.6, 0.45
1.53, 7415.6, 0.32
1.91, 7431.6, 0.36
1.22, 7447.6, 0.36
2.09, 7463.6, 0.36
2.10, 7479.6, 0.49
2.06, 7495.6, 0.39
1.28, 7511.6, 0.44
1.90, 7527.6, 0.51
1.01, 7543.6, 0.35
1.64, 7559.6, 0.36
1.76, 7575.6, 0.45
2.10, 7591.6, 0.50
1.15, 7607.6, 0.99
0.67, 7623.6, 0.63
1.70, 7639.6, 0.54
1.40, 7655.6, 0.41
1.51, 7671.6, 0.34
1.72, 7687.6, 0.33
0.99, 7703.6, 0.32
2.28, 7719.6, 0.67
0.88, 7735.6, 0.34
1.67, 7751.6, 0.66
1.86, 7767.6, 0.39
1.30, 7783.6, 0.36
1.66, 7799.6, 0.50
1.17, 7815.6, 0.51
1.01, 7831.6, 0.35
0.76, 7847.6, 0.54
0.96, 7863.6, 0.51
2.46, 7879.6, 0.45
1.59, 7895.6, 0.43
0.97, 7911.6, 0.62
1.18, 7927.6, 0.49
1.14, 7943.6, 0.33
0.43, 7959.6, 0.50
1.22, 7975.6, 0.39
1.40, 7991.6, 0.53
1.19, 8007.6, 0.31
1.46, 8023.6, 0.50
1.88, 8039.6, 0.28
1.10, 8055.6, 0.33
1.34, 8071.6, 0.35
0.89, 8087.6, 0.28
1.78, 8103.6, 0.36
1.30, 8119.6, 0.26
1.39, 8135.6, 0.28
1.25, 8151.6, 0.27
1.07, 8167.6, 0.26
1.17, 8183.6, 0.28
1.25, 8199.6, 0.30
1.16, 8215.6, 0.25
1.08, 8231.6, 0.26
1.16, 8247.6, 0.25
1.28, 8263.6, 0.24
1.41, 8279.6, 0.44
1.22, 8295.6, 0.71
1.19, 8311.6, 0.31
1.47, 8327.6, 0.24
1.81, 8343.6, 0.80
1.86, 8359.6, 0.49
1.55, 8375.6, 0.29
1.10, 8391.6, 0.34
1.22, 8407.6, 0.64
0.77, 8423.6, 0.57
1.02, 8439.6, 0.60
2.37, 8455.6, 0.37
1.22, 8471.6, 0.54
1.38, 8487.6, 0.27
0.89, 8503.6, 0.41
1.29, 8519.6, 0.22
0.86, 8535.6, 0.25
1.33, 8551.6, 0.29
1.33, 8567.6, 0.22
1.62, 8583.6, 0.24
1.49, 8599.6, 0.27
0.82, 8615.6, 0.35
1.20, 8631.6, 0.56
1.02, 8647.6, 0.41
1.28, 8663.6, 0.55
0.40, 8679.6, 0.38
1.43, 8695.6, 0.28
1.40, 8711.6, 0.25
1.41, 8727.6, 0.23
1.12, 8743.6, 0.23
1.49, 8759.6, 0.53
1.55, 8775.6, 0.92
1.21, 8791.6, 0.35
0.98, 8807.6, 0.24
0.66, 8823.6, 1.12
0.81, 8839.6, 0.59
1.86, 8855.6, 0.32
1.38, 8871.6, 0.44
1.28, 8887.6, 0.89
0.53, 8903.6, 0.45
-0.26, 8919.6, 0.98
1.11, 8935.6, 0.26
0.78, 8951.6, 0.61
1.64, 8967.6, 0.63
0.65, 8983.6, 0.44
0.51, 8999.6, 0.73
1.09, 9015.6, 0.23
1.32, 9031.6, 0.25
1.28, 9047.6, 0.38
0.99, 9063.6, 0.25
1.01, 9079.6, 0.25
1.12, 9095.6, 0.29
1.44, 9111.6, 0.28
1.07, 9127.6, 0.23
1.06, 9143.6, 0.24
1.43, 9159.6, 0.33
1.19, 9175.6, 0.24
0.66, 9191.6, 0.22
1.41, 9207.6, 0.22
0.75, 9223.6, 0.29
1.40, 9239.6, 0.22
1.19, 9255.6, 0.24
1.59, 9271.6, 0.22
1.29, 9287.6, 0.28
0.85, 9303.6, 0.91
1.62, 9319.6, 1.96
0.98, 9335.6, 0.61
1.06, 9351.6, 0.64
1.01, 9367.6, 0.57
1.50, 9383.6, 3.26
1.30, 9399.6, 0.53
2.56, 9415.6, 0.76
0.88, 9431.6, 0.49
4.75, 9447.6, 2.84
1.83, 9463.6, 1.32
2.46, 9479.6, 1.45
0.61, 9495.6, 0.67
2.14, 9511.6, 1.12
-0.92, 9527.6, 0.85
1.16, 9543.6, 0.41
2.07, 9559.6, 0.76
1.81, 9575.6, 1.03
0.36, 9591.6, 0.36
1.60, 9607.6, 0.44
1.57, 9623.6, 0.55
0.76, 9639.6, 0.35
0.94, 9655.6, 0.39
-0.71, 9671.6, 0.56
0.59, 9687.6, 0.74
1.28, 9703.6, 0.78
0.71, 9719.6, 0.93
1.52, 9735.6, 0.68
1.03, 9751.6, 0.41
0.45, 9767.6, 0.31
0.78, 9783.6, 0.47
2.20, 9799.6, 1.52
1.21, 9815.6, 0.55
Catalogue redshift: 0.083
